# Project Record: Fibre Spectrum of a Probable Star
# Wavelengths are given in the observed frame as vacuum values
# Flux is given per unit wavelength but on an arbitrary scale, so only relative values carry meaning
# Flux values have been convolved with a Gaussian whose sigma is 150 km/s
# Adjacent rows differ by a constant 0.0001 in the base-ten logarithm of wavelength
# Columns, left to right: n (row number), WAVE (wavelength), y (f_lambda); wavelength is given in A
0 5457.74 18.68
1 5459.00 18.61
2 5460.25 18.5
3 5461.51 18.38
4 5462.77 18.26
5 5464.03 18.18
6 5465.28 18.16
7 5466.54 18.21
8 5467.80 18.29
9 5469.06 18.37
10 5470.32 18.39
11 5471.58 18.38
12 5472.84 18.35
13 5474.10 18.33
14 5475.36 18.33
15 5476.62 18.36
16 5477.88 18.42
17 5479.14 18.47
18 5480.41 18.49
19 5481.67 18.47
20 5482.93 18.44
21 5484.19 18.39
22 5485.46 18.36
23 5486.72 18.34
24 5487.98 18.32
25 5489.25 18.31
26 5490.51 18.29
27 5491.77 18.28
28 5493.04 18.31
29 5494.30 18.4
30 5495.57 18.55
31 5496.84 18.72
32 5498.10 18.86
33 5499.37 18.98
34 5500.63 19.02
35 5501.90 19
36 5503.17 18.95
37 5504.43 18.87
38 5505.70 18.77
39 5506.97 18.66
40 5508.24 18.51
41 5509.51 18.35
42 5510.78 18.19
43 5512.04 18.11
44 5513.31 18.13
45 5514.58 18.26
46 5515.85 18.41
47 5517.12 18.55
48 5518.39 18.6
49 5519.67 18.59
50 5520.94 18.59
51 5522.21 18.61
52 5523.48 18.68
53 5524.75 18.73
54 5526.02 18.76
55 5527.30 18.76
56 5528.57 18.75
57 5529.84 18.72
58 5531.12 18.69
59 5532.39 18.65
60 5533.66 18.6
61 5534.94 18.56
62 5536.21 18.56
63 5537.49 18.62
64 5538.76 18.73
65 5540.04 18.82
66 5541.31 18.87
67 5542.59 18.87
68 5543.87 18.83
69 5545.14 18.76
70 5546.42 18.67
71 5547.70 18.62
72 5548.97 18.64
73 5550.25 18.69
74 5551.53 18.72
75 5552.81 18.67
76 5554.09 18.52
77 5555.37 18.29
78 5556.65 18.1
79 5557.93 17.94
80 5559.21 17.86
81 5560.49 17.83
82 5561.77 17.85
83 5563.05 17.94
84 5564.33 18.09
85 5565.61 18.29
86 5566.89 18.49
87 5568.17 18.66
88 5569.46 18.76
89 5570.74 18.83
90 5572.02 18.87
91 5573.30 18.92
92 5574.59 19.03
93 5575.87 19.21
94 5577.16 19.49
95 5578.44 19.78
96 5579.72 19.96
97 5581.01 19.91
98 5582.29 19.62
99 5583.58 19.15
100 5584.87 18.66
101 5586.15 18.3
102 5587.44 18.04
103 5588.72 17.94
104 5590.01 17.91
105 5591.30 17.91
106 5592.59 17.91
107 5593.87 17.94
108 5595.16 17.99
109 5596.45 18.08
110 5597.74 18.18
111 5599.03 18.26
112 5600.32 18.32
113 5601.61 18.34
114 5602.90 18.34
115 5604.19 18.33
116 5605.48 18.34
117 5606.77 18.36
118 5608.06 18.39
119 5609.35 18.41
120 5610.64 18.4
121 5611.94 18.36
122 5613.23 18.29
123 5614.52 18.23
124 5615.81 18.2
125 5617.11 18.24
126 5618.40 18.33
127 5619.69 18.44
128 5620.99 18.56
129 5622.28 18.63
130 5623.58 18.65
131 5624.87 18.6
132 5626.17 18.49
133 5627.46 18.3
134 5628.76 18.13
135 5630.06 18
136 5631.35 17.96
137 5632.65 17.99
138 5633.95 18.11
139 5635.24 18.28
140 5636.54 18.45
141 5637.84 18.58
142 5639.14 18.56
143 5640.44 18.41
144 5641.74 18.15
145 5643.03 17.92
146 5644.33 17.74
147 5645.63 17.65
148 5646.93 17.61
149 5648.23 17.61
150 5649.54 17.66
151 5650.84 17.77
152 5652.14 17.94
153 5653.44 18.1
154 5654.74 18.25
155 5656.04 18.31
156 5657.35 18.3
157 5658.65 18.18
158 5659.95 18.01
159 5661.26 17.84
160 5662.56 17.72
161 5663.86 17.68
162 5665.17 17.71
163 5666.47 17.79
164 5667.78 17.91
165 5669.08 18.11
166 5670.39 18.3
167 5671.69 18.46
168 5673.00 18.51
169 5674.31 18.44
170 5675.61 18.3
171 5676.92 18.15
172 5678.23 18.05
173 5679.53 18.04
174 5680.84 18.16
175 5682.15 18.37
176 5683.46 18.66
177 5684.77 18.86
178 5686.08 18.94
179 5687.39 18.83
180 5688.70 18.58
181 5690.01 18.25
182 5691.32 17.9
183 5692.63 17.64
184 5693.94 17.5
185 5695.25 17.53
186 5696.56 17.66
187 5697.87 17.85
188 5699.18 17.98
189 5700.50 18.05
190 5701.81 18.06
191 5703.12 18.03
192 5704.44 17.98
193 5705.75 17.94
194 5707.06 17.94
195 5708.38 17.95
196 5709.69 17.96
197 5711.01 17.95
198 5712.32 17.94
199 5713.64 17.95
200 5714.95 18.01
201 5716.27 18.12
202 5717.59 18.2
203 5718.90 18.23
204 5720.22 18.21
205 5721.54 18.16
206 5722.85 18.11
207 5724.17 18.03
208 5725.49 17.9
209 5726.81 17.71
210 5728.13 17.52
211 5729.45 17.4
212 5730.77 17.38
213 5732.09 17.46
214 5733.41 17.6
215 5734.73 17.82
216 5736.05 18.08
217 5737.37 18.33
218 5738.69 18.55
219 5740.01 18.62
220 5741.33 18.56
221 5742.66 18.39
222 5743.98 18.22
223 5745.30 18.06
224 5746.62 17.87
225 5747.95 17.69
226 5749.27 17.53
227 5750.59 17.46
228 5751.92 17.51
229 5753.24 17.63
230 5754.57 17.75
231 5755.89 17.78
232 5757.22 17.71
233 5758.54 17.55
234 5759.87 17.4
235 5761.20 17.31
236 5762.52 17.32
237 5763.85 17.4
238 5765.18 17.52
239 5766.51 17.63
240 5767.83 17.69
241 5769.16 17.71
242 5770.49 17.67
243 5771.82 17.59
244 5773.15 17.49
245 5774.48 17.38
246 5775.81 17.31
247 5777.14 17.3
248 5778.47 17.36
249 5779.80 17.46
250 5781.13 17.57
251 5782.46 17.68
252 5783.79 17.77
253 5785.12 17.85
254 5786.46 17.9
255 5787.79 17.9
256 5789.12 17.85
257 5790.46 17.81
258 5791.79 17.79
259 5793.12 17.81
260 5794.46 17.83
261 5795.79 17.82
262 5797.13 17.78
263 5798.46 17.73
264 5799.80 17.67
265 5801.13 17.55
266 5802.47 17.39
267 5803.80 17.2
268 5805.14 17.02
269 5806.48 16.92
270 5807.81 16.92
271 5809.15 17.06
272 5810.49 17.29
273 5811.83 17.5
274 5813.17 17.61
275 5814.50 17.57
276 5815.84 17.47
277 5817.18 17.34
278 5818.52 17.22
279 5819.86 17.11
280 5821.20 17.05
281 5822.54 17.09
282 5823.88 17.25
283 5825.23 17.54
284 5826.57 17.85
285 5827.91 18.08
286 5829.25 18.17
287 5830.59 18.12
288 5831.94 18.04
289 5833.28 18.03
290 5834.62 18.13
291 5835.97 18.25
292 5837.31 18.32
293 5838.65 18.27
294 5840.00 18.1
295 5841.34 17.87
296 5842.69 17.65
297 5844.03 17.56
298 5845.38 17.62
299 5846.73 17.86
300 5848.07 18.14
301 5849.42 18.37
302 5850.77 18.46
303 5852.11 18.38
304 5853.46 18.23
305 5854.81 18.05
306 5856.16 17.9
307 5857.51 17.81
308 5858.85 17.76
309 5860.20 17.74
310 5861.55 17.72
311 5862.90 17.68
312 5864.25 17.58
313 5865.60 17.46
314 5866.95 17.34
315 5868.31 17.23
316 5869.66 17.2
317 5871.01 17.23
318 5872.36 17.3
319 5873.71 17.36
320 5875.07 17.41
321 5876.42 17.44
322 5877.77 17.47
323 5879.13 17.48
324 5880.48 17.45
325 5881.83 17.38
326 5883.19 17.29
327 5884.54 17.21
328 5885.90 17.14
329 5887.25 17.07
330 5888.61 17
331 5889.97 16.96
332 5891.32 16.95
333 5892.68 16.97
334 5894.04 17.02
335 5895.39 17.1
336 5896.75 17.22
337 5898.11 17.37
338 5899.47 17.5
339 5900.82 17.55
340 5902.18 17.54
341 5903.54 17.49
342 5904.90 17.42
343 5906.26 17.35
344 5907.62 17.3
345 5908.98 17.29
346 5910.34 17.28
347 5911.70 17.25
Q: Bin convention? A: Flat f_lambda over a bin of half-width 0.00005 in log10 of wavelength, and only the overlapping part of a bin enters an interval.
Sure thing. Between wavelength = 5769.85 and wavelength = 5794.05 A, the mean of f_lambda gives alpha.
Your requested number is 17.6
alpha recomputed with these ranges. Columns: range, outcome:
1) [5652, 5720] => 18.1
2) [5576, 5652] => 18.3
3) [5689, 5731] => 17.9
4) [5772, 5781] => 17.4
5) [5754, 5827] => 17.5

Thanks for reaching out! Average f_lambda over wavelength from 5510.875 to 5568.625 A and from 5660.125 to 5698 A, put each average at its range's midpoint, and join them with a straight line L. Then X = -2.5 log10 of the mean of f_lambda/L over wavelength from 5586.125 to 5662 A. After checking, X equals 0.01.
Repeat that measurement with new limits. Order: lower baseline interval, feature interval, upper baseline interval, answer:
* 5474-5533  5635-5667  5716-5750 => 0.011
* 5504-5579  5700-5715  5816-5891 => 0.006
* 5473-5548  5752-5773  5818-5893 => 0.019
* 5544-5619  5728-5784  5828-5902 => 0.016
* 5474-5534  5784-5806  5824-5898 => 0.008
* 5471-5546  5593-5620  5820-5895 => 0.002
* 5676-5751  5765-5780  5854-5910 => 0.018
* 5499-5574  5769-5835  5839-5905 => 0.011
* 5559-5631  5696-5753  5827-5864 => 0.017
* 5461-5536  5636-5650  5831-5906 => 0.008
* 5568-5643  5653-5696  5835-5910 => 0.005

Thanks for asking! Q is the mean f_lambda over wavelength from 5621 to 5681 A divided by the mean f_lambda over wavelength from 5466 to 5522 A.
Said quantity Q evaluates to 1.0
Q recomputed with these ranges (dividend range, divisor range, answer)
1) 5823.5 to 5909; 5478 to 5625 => 0.95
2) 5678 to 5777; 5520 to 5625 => 0.97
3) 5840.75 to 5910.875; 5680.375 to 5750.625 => 0.97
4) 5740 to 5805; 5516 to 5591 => 0.95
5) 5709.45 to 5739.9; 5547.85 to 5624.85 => 0.97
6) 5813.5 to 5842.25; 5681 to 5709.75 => 0.98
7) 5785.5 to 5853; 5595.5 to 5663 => 0.97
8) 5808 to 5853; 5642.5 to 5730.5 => 0.99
